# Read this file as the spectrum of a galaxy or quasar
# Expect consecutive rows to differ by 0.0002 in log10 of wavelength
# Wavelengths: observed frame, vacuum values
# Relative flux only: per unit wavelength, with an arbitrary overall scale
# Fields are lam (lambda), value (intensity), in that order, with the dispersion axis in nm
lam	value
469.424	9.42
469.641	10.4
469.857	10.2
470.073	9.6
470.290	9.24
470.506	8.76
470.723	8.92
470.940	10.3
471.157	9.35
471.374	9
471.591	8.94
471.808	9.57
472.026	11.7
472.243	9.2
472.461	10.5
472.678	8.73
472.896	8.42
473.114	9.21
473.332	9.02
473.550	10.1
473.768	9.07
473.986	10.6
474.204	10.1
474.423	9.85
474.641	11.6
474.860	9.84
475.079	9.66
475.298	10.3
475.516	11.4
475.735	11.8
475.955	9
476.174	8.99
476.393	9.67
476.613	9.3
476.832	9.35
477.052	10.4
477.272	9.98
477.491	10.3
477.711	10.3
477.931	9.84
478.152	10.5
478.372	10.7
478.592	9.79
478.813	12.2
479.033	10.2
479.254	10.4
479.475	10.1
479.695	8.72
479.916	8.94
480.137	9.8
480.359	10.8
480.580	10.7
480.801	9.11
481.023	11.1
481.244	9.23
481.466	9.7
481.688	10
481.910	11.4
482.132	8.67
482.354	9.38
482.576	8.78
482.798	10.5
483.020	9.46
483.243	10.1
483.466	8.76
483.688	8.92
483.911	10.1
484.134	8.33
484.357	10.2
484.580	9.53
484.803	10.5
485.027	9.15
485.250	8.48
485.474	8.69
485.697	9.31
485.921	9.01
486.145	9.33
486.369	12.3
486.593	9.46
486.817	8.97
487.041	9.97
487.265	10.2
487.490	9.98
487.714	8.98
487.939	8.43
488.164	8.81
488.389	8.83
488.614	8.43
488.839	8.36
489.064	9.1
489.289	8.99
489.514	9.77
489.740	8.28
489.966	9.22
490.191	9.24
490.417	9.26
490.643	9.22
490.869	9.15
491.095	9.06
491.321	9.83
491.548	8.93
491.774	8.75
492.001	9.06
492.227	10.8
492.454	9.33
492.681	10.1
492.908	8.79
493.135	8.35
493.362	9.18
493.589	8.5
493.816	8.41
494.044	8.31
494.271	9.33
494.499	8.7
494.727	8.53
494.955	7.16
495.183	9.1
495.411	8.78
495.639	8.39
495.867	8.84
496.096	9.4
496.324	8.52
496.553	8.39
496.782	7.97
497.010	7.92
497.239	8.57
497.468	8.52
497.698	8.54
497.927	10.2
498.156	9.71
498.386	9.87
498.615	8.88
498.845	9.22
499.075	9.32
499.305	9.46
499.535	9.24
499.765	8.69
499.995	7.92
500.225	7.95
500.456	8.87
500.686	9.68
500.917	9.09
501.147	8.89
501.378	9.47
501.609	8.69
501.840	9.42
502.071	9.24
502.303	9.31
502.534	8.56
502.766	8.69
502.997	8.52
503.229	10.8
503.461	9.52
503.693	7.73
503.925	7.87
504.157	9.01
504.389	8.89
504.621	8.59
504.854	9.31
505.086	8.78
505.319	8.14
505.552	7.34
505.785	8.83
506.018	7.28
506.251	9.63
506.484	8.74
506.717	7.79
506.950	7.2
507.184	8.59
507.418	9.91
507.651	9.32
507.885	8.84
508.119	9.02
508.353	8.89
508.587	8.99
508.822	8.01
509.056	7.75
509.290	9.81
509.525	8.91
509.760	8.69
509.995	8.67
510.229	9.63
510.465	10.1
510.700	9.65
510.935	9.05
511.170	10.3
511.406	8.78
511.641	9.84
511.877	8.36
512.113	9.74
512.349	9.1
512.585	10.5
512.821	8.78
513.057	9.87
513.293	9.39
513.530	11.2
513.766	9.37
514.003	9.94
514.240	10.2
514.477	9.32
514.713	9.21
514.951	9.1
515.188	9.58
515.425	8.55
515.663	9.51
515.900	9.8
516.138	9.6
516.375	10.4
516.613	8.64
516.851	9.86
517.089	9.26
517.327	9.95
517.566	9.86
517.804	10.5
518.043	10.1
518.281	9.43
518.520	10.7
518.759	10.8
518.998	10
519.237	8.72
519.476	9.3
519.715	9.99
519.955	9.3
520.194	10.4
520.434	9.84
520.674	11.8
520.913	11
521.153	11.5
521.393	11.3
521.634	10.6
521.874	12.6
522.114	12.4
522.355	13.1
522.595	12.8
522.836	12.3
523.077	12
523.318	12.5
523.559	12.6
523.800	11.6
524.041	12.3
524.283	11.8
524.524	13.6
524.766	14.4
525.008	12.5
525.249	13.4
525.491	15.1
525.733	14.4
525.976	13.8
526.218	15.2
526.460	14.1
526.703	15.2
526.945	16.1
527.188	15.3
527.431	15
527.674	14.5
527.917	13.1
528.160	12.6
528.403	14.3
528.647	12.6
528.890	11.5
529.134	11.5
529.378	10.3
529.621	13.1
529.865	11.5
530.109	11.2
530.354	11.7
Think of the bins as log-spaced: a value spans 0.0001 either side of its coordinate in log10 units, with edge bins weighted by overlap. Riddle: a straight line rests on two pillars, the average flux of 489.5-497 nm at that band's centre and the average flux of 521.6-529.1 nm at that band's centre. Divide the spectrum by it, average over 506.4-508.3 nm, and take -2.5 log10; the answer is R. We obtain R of 0.242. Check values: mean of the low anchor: 8.9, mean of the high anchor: 13.3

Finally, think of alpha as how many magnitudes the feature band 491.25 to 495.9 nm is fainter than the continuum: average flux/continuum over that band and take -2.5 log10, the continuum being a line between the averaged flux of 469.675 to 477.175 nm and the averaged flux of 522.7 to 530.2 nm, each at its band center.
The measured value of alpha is 0.24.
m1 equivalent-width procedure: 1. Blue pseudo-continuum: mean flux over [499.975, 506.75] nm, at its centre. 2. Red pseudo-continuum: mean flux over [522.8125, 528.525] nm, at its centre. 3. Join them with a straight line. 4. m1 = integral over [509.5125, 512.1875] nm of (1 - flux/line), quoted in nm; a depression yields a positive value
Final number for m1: 0.28 nm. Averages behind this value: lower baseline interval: 8.77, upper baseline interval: 13.7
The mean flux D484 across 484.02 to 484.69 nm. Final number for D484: 9.36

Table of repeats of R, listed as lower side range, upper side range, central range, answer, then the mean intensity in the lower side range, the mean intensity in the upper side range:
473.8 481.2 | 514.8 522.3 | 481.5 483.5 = 0.05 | 10.1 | 10.2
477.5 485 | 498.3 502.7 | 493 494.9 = 0.09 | 9.9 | 9.03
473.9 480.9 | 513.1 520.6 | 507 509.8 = 0.11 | 10.1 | 9.75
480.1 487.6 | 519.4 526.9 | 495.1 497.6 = 0.23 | 9.7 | 12.4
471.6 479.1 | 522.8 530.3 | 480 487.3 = 0.09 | 10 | 13.2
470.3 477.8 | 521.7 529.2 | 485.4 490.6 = 0.16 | 9.79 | 13.4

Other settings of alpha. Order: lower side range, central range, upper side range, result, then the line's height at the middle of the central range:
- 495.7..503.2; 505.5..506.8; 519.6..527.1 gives 0.195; 9.96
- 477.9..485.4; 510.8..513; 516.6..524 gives 0.133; 10.6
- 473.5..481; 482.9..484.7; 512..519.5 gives 0.068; 10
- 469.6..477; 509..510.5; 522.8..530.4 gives 0.312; 12.1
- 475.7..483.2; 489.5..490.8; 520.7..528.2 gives 0.176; 10.7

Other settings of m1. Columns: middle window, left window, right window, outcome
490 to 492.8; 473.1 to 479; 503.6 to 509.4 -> -0.01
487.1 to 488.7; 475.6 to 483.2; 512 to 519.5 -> 0.13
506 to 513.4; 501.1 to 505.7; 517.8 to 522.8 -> 0.40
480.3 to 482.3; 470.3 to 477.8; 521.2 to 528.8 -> 0.05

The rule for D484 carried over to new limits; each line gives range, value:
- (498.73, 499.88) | 9.18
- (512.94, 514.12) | 9.95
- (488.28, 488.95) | 8.54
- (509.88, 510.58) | 9.47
